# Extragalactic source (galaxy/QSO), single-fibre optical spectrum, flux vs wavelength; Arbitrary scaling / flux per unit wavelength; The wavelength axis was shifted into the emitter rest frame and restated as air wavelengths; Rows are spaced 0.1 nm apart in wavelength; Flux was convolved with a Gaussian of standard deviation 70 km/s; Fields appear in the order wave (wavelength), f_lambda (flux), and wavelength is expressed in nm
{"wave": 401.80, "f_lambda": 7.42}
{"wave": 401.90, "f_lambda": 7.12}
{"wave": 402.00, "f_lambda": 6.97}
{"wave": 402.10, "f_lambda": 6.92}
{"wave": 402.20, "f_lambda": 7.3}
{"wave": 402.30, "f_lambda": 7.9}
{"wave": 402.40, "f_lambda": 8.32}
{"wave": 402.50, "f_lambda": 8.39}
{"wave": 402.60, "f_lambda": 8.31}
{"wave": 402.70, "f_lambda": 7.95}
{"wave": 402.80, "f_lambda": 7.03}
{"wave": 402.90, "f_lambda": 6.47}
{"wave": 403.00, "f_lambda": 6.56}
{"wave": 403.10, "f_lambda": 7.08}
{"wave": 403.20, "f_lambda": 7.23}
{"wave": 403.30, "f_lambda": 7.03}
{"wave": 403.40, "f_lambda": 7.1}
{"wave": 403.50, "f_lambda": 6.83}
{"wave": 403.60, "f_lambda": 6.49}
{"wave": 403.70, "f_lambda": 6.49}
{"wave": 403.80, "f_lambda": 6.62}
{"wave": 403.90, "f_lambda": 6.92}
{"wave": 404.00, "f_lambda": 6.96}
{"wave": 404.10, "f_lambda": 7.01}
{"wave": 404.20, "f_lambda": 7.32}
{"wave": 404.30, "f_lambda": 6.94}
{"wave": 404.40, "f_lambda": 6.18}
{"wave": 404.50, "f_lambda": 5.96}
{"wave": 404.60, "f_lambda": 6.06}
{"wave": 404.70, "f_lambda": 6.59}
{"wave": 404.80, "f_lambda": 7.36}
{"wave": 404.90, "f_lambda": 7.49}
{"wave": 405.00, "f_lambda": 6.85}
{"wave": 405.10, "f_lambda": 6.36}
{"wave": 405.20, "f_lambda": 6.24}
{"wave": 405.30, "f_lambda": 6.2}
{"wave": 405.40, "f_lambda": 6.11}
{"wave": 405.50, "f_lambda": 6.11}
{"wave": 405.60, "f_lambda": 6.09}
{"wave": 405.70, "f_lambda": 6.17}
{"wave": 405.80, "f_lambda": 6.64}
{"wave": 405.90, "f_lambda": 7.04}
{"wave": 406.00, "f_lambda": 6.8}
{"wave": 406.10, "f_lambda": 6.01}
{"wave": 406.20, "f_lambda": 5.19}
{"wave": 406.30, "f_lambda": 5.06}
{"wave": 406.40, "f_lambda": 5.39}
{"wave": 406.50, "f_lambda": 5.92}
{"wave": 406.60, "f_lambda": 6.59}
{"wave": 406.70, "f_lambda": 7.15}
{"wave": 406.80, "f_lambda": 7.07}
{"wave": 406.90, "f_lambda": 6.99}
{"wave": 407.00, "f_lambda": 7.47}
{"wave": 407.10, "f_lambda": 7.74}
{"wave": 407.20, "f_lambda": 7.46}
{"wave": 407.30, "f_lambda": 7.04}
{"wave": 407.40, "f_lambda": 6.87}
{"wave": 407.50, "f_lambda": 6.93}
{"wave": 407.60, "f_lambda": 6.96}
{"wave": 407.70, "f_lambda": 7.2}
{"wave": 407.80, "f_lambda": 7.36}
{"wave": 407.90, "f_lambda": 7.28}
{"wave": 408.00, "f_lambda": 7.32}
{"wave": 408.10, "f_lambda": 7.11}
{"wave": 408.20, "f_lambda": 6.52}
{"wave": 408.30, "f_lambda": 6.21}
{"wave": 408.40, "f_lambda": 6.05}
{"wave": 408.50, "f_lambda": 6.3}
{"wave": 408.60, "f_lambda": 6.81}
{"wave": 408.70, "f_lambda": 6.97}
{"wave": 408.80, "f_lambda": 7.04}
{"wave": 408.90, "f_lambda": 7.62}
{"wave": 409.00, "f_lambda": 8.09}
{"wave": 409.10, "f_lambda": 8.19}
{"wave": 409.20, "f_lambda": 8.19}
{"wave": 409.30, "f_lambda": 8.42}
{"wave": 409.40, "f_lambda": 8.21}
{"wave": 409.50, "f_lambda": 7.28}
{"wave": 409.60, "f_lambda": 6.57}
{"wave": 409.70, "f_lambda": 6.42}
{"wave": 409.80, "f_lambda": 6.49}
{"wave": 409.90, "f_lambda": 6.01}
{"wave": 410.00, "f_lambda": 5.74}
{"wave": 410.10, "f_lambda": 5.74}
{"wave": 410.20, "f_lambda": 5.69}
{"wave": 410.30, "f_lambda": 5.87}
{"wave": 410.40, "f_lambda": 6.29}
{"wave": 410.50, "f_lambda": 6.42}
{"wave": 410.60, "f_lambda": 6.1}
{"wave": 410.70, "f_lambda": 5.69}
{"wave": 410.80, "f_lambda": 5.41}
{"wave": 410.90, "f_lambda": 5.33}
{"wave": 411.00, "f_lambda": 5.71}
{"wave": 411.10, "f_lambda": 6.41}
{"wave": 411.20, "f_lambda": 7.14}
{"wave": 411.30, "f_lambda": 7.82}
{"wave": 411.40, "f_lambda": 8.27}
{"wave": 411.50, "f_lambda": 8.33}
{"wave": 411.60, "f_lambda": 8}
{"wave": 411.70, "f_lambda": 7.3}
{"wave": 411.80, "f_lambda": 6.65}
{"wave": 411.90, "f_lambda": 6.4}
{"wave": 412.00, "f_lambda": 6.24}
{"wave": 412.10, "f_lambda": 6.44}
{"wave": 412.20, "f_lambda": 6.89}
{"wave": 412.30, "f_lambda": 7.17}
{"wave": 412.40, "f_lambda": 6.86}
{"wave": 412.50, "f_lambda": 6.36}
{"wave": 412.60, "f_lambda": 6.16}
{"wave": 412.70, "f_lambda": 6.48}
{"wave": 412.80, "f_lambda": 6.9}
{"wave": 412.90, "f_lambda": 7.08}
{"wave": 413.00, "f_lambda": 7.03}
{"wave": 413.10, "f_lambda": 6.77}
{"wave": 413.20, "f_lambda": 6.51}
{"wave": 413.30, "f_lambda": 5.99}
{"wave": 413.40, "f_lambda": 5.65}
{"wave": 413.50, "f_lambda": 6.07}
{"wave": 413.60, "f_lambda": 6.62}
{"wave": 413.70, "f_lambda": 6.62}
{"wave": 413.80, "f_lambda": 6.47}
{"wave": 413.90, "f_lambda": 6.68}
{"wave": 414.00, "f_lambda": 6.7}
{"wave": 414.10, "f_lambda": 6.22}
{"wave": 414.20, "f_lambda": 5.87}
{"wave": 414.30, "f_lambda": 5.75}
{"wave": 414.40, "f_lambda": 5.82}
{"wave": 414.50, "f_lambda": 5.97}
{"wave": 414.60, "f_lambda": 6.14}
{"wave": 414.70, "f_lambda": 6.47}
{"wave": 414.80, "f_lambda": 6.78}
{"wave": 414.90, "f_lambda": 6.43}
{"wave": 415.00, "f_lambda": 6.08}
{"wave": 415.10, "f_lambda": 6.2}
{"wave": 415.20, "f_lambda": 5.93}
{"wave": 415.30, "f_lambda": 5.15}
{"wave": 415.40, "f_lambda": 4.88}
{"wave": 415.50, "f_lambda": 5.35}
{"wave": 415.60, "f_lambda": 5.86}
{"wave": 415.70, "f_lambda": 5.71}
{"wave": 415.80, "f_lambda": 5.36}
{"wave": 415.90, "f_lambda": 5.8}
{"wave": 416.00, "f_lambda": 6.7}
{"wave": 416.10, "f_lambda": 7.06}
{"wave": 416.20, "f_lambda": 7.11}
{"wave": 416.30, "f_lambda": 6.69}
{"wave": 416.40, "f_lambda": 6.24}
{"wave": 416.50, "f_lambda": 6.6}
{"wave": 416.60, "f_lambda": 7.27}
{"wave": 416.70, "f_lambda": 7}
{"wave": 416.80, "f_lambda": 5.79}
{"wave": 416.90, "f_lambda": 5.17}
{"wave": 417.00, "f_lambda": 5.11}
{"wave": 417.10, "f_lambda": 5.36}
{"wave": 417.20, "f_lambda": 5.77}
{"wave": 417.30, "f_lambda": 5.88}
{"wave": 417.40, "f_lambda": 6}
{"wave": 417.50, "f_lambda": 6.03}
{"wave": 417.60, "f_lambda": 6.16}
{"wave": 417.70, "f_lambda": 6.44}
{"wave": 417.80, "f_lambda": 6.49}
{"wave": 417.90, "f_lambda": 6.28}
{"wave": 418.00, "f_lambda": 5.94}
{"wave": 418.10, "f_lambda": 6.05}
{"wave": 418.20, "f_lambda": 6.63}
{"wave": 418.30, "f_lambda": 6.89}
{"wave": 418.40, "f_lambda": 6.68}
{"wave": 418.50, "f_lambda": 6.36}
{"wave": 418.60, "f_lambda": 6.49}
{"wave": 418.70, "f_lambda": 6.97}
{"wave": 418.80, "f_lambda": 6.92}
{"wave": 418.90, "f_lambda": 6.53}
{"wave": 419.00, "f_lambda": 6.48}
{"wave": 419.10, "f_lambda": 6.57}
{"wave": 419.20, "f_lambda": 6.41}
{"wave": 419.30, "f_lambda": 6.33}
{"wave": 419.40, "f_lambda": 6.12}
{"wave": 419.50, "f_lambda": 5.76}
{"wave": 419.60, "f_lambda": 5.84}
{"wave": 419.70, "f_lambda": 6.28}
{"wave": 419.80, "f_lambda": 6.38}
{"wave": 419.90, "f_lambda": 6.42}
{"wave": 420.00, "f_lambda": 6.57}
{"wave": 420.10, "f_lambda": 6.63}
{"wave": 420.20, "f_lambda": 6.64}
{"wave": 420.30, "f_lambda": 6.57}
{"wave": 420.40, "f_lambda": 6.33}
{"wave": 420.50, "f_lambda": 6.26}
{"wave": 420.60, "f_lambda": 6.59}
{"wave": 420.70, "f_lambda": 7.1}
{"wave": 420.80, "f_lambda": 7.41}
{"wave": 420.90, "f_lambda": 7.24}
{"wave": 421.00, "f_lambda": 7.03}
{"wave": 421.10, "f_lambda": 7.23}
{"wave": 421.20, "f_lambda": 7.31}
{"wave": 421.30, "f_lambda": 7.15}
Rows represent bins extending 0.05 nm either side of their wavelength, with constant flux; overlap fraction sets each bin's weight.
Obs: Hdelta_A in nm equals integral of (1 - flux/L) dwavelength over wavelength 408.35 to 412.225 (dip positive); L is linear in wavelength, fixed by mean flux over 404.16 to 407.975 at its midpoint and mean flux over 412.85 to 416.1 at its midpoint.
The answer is -0.23 nm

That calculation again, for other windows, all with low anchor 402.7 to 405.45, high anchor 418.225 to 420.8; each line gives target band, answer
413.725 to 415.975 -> 0.20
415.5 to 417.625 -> 0.14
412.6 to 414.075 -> 0.02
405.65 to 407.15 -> 0.05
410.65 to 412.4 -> -0.04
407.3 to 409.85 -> -0.18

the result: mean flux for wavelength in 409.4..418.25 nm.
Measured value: 6.33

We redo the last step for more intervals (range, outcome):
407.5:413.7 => 6.76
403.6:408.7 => 6.65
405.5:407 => 6.33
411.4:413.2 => 6.91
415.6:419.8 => 6.27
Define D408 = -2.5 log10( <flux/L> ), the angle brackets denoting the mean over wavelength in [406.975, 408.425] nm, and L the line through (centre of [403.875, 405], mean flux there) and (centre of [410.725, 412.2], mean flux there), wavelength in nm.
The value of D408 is -0.04 mag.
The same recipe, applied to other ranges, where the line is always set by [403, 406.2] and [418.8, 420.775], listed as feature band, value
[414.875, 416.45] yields 0.080 mag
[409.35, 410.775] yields 0.043 mag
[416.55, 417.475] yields 0.095 mag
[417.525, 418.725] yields 0.005 mag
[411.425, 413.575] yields -0.035 mag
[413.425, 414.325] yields 0.031 mag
